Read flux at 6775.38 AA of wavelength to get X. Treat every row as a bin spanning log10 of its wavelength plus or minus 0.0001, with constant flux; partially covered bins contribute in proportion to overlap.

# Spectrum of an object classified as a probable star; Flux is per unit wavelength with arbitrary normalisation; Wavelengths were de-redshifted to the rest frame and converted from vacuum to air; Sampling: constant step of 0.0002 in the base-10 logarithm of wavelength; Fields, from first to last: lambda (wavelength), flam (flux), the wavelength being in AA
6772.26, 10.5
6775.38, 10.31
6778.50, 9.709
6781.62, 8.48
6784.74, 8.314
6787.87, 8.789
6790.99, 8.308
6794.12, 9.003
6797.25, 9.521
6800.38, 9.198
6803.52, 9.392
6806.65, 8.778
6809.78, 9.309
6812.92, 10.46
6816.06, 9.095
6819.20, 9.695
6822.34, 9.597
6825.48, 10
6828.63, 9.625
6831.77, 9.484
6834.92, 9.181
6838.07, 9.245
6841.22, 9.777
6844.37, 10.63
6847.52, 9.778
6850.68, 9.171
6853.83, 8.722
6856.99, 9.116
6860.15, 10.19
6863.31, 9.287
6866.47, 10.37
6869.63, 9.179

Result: 10.31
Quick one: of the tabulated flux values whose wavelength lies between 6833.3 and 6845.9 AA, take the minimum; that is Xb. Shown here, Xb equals 9.181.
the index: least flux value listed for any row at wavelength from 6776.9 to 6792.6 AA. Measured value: 8.308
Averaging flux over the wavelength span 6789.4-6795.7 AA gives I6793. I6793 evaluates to 8.66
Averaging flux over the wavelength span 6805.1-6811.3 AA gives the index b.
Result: 9.05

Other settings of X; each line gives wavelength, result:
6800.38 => 9.198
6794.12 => 9.003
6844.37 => 10.63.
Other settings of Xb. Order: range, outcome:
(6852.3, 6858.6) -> 8.722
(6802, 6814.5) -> 8.778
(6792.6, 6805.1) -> 9.003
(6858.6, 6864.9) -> 9.287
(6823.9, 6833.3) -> 9.484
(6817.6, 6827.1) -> 9.597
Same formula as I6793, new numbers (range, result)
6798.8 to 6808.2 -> 9.12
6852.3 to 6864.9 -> 9.33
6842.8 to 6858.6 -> 9.48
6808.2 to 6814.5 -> 9.88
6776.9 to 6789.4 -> 8.83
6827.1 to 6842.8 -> 9.46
